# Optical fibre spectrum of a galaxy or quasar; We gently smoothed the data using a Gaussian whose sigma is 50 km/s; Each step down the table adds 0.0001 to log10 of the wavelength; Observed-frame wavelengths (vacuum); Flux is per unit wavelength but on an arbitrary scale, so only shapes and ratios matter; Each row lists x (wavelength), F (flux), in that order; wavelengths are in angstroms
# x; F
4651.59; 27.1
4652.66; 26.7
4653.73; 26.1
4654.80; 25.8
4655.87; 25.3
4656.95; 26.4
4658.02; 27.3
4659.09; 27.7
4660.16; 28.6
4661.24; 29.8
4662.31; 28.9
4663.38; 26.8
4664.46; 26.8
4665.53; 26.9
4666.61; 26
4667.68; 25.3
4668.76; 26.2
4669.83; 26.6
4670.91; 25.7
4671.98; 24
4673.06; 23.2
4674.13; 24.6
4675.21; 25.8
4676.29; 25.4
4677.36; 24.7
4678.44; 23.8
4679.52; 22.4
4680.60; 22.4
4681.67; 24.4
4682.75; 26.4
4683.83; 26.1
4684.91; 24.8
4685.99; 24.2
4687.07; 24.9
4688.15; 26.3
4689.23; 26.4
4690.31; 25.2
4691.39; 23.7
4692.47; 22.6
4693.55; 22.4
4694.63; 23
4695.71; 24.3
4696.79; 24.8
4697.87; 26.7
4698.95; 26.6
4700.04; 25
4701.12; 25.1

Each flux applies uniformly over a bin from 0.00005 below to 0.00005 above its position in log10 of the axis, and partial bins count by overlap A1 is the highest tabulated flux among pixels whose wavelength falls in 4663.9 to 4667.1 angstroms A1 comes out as 26.9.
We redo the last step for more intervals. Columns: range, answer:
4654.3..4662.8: 29.8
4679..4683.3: 26.4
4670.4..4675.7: 25.8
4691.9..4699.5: 26.7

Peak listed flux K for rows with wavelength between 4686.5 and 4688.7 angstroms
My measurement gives 26.3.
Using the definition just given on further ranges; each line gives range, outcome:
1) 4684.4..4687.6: 24.9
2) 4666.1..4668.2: 26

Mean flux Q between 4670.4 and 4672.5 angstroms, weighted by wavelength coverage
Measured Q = 24.9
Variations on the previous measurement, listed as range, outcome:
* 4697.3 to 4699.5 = 26.6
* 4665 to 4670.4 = 26.2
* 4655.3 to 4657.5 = 25.8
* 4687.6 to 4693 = 24.8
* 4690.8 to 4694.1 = 22.9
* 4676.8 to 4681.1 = 23.3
